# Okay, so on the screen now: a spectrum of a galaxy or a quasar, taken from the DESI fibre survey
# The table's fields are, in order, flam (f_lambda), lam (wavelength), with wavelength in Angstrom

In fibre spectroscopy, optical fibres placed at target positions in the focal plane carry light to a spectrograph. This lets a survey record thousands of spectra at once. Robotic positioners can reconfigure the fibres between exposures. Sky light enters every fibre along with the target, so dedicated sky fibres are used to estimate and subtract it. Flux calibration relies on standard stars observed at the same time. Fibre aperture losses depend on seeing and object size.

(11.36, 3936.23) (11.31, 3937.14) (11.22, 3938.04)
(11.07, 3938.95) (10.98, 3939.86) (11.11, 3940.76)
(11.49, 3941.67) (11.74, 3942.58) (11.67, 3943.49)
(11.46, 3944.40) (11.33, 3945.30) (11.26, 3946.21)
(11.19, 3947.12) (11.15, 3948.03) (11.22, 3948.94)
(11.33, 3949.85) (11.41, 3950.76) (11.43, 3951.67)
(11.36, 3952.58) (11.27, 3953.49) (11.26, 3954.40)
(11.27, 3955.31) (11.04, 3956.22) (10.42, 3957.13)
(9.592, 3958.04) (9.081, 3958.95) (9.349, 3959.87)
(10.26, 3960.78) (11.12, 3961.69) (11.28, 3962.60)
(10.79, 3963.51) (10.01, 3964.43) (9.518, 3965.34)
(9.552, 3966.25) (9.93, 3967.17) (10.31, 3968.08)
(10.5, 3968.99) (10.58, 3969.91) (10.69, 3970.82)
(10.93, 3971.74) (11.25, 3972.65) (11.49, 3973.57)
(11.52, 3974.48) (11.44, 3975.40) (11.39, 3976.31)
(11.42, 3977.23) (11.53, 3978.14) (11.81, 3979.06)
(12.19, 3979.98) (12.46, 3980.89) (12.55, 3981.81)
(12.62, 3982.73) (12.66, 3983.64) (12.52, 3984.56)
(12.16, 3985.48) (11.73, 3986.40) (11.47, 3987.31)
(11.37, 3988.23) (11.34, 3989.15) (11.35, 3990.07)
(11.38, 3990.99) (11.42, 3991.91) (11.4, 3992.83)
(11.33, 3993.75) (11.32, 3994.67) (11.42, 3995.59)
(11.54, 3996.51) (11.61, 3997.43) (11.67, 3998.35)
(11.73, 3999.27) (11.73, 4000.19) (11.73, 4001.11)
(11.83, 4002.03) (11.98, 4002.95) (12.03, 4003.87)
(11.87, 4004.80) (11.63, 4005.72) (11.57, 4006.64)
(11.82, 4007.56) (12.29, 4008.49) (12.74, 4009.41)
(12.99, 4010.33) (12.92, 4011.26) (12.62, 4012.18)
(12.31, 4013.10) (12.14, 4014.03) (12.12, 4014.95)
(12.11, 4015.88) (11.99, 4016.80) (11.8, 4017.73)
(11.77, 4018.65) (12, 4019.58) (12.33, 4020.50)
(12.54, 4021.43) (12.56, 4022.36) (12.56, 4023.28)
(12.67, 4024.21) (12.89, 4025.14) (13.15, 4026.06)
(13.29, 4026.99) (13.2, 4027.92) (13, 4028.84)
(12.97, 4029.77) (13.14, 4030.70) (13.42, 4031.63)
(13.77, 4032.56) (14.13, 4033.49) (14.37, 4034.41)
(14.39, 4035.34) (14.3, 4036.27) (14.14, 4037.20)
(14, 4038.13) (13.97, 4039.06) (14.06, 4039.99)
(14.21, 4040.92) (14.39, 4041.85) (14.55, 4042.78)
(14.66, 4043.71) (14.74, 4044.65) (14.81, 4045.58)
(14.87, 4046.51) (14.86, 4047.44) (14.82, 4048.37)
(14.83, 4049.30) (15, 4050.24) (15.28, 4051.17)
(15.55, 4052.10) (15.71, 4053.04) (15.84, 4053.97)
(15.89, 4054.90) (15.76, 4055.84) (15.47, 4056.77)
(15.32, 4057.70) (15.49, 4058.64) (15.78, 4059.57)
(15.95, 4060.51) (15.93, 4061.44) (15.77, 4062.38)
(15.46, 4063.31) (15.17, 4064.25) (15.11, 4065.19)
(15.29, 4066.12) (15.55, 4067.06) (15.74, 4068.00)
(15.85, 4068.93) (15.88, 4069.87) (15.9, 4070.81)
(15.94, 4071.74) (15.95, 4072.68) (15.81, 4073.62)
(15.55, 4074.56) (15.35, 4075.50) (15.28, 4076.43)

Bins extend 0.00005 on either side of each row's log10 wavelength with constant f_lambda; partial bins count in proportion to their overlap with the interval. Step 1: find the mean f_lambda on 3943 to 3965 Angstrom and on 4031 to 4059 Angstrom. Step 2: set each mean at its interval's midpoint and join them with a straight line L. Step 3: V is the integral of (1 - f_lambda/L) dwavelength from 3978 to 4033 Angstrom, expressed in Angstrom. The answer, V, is 3.7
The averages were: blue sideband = 10.9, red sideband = 14.7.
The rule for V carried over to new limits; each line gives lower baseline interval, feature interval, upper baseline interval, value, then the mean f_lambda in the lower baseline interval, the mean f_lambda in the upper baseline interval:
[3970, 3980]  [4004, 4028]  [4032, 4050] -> 1.6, 11.4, 14.4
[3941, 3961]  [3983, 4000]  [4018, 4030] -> 0.4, 11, 12.7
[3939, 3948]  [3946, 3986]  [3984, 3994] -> 1.3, 11.3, 11.6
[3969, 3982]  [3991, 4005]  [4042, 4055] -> 1.0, 11.5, 15.1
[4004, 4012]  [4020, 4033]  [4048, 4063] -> 0.5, 12.2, 15.5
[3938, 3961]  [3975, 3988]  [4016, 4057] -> 0.1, 11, 13.9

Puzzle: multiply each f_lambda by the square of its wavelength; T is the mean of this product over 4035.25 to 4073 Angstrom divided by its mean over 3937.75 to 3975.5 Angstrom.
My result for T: 1.5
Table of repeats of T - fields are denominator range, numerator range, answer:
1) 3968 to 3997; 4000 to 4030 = 1.09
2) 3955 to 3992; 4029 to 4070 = 1.39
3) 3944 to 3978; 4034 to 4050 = 1.39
